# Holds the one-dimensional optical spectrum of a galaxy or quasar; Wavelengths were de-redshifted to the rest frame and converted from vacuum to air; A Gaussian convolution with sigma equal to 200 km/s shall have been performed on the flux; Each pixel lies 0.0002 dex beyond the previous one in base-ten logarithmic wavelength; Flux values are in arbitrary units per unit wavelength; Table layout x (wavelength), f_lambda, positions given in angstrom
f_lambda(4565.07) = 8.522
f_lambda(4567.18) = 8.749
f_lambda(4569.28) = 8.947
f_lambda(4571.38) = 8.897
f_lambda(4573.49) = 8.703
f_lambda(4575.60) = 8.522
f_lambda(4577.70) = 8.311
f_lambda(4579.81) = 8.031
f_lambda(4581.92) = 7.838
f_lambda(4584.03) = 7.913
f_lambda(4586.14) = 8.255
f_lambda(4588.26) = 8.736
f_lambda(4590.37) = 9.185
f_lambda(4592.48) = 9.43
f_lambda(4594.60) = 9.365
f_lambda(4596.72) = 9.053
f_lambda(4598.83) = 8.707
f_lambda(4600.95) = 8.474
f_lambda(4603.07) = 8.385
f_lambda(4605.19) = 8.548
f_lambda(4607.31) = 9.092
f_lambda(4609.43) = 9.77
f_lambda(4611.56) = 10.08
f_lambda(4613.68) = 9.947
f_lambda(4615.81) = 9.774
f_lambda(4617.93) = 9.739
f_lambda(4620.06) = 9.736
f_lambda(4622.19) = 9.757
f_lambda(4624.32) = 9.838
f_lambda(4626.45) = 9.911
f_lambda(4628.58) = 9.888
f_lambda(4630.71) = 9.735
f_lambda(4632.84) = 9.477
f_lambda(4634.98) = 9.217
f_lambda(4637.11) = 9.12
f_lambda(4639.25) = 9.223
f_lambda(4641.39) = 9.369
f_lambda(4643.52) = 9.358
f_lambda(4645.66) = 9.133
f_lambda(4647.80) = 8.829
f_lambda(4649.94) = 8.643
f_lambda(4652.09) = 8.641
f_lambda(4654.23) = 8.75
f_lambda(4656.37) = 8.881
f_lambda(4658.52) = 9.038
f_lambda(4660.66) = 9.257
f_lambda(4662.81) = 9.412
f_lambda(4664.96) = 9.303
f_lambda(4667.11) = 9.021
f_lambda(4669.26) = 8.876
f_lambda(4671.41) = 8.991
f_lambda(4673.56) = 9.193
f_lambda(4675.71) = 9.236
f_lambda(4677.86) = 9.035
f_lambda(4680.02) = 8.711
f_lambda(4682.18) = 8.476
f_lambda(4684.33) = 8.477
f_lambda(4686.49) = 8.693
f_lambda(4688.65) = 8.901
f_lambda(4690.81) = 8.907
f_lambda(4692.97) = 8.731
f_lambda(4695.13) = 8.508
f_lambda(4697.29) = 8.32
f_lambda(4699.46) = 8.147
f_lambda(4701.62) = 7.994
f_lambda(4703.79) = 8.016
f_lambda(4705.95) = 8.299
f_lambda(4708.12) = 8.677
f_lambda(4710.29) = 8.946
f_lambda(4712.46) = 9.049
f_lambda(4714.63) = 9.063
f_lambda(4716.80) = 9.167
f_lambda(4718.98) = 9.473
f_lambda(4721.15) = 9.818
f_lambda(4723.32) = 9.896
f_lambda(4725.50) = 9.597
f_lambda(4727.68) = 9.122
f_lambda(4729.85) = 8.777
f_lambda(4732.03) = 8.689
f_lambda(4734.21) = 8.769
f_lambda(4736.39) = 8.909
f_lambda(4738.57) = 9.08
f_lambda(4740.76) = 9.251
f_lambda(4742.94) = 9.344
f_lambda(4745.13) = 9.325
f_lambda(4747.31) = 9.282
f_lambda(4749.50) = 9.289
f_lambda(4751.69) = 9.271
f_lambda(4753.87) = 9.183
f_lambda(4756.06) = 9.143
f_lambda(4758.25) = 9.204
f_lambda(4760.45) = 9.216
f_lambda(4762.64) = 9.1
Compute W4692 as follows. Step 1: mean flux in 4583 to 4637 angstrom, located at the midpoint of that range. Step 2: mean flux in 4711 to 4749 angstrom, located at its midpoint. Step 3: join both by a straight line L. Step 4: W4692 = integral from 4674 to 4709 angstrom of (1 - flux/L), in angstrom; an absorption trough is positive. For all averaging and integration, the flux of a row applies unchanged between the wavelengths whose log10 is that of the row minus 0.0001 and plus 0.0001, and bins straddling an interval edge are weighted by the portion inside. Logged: 2.5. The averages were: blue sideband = 9.28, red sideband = 9.21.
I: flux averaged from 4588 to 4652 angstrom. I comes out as 9.31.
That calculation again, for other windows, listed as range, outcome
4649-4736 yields 8.89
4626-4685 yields 9.11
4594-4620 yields 9.26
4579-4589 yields 8.13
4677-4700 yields 8.63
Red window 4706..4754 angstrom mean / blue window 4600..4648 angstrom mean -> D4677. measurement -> 1.0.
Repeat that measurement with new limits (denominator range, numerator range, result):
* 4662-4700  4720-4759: 1.04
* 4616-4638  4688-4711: 0.88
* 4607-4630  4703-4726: 0.93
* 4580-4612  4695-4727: 1.01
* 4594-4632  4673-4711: 0.91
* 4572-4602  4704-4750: 1.06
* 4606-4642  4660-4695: 0.93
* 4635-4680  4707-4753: 1.01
